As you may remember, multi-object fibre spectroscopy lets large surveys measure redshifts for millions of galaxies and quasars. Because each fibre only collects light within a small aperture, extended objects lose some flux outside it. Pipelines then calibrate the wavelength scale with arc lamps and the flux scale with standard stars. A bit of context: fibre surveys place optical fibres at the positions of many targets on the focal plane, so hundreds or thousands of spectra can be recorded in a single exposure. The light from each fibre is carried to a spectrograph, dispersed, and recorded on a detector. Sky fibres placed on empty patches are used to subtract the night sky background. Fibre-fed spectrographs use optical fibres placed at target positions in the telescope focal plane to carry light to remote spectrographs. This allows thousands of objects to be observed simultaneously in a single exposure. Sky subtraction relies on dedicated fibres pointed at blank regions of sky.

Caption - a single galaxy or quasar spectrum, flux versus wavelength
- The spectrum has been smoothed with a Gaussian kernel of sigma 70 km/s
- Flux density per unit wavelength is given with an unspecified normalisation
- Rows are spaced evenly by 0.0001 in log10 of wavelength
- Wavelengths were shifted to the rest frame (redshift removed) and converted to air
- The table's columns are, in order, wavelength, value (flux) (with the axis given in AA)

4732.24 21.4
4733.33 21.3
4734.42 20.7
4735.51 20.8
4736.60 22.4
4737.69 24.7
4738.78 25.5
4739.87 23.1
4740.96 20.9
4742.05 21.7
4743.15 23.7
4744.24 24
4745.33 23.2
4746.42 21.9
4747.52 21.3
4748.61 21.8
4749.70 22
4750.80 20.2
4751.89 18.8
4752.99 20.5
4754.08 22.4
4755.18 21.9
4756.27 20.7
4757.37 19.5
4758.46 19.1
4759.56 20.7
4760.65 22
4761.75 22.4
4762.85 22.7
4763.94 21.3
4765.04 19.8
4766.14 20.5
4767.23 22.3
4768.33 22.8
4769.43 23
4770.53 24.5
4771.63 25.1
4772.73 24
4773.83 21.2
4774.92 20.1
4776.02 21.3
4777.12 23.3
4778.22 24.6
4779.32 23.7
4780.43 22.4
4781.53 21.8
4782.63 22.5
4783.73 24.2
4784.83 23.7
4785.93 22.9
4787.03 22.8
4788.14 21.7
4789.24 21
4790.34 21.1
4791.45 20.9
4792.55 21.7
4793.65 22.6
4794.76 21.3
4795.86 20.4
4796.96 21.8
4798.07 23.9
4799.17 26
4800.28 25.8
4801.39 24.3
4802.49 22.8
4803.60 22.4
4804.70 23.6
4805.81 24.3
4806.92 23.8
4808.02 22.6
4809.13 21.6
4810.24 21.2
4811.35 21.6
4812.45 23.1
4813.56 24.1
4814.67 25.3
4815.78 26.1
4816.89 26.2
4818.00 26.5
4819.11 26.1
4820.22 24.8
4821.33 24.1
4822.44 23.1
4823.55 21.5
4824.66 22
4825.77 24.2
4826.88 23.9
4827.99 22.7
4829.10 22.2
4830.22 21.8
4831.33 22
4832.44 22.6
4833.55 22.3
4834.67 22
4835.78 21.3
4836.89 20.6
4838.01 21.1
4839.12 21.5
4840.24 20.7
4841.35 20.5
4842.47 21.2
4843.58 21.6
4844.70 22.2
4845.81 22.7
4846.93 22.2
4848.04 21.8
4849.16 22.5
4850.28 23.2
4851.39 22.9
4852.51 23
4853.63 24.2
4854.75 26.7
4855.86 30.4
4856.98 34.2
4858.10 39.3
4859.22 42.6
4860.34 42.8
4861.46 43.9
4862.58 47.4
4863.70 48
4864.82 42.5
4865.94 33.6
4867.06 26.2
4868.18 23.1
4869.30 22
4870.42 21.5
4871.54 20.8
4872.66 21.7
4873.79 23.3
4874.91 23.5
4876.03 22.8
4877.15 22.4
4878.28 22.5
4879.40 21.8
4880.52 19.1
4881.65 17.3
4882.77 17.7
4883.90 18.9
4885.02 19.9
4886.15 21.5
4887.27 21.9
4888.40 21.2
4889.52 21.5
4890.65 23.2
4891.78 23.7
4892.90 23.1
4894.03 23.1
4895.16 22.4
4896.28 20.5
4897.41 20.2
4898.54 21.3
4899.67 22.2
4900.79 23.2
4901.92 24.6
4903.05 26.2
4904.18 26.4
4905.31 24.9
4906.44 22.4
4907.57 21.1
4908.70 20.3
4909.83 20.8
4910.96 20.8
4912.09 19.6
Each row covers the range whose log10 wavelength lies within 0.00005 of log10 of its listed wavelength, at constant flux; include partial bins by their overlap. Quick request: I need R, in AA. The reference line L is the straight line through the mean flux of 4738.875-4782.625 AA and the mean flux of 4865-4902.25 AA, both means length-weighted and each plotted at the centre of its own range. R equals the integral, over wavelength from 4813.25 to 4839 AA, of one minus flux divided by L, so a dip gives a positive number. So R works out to -1.3 AA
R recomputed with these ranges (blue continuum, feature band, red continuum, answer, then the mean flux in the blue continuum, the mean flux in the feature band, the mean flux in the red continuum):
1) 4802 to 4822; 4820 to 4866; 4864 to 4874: -2.1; 23.9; 26.7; 26.7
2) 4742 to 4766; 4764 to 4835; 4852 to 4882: 4.5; 21.4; 23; 29.2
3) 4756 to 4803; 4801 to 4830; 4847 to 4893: 0.5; 22.3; 23.6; 26.6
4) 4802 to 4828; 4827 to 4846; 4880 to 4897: 1.0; 23.7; 21.7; 21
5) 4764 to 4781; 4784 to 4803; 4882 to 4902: -0.3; 22.5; 22.7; 21.6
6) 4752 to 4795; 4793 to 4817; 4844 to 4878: 1.1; 22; 23.3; 28.7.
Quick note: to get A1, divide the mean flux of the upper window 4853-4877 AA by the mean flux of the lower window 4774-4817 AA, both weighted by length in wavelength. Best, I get 1.37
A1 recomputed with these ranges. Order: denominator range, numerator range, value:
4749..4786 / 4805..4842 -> 1.04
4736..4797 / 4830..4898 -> 1.13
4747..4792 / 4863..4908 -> 1.08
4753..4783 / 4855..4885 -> 1.30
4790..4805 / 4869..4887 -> 0.92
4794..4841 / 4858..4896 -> 1.15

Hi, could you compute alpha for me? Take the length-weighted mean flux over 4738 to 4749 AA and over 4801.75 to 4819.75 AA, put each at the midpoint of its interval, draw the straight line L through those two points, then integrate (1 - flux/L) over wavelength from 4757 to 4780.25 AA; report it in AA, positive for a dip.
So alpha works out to 1.1 AA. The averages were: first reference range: 22.8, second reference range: 23.8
